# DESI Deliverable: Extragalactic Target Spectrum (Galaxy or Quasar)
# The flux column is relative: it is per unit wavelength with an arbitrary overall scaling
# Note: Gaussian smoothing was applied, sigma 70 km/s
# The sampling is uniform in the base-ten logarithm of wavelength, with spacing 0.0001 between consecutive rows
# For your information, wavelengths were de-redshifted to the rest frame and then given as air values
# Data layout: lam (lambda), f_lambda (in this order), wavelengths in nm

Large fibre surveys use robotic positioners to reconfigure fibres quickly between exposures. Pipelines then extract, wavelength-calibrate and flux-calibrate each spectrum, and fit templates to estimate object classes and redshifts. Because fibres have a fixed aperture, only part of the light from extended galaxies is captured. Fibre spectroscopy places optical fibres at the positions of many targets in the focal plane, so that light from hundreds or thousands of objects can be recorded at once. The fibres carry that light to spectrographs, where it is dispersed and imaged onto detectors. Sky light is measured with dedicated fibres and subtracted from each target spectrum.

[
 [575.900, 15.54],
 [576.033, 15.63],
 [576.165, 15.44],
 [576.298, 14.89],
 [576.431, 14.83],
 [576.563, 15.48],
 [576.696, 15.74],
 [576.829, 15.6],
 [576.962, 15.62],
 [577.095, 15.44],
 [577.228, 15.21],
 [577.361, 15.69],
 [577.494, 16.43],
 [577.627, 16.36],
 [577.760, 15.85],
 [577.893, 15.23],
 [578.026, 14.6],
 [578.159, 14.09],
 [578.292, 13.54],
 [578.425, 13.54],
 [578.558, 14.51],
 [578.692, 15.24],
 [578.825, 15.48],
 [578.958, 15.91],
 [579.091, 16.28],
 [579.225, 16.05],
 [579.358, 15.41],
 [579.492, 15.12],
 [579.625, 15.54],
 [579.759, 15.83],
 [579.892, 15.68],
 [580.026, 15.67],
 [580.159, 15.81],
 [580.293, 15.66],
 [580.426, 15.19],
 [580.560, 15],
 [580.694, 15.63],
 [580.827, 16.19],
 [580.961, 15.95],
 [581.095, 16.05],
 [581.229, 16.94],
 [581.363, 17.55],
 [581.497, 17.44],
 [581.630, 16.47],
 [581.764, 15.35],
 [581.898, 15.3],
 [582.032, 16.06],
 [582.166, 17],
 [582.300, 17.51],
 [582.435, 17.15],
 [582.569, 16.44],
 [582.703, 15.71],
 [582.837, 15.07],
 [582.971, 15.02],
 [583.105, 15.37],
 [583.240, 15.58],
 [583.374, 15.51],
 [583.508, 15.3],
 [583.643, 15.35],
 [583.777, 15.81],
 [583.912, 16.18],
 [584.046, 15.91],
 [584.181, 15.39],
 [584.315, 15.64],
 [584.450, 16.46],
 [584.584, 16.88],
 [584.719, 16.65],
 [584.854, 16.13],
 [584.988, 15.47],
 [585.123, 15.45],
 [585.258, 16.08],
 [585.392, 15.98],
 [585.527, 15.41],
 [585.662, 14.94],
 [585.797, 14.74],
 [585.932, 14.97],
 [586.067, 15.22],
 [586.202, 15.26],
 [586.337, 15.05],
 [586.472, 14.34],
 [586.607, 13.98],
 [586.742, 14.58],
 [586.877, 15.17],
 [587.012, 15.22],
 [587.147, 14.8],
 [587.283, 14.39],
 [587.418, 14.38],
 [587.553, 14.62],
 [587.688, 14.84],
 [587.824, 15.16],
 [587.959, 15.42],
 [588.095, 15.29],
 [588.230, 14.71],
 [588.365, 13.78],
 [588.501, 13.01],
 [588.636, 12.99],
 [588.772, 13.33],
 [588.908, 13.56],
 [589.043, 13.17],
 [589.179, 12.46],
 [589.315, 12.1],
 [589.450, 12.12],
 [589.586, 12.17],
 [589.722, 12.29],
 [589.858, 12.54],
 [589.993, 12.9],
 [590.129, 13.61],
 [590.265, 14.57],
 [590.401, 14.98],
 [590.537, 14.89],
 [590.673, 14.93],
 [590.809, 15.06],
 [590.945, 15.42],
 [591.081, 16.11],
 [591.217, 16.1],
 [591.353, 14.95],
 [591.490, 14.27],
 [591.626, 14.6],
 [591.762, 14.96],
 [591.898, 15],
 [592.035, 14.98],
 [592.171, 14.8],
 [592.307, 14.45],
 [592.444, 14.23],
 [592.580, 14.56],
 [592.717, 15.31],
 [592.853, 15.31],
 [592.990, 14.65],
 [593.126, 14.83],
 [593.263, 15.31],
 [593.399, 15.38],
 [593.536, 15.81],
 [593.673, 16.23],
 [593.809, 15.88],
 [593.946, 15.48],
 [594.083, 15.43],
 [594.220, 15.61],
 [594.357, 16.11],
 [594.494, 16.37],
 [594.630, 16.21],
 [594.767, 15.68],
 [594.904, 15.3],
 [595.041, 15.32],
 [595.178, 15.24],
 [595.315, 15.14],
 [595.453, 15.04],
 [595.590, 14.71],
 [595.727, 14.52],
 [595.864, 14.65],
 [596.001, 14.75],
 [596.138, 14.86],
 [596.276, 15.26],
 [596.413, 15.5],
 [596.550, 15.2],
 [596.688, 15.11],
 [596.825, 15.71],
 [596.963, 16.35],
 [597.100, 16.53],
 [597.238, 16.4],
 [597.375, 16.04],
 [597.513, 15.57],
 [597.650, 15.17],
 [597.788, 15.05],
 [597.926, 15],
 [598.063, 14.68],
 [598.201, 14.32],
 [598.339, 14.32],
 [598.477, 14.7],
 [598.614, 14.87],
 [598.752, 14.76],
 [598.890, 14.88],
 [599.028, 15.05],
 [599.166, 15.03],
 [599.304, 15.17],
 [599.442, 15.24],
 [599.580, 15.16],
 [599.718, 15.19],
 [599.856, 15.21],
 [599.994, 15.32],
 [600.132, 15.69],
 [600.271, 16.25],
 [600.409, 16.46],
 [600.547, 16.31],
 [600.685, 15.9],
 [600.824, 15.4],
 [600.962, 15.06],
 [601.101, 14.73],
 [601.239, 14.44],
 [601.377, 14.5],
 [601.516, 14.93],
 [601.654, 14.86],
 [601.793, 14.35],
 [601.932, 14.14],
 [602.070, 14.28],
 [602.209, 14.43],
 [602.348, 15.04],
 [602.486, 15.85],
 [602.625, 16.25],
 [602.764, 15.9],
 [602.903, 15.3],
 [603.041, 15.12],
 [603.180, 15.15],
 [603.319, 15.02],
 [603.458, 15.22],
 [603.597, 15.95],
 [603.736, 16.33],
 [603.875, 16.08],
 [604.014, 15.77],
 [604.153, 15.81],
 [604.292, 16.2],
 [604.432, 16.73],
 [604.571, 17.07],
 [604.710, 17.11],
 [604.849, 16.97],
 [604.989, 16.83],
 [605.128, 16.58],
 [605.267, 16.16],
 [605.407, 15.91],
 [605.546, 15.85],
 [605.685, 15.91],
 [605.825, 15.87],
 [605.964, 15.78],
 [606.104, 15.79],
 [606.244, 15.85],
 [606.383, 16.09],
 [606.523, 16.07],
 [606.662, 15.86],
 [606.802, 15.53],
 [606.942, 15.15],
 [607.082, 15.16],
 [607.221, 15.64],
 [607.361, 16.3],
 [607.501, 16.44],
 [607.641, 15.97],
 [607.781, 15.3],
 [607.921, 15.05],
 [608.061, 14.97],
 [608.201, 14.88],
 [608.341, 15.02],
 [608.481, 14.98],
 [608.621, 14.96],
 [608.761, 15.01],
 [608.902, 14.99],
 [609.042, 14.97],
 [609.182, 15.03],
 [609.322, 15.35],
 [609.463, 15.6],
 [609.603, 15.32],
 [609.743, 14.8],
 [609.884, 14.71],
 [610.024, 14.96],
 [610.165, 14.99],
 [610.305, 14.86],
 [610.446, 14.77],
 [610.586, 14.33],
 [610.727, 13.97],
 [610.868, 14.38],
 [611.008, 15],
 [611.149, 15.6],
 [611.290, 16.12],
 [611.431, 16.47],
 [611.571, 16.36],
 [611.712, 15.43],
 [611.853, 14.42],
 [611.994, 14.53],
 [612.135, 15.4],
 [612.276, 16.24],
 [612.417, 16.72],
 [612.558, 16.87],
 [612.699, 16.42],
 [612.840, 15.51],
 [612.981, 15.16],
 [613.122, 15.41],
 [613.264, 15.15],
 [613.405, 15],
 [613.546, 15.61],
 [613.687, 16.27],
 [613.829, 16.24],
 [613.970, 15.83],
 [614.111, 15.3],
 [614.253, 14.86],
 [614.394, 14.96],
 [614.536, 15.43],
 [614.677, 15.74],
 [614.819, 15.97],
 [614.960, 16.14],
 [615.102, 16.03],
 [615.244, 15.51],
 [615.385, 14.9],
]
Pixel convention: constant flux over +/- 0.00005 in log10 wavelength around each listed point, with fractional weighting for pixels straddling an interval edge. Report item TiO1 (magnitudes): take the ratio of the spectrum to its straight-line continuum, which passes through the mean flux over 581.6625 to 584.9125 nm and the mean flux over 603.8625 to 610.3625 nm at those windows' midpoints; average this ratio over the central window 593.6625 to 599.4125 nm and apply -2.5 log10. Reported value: 0.03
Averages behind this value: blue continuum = 15.9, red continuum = 15.7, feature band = 15.3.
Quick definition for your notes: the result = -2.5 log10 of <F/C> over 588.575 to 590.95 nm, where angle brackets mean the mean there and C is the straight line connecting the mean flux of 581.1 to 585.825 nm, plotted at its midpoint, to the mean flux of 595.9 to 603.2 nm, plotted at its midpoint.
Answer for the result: 0.17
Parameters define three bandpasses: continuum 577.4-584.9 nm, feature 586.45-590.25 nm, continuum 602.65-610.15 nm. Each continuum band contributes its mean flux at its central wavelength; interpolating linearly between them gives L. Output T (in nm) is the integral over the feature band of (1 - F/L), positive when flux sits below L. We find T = 0.46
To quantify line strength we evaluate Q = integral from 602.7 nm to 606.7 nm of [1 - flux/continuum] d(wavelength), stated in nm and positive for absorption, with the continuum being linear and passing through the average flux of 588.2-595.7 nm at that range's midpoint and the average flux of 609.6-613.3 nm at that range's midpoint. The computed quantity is -0.246 nm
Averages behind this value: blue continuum 14.6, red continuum 15.3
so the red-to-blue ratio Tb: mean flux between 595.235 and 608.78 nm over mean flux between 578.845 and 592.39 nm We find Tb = 1.0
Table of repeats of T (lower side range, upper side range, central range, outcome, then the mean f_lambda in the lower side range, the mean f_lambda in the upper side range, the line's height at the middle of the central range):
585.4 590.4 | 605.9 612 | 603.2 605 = -0.139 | 14.1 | 15.3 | 15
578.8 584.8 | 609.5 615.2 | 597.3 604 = 0.181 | 15.9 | 15.4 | 15.6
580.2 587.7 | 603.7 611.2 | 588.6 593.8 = 0.416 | 15.6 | 15.6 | 15.6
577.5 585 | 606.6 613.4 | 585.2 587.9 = 0.125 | 15.8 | 15.3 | 15.7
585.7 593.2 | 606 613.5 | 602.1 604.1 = -0.060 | 14.4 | 15.4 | 15.1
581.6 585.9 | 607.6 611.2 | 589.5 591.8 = 0.185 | 15.8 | 15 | 15.6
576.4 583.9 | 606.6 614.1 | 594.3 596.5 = 0.034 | 15.7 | 15.4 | 15.5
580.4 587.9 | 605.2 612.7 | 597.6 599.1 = 0.070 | 15.6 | 15.4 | 15.5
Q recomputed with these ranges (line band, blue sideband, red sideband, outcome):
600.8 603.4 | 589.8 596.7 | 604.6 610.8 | 0.06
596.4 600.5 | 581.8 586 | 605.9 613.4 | 0.06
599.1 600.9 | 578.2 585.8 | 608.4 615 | 0.00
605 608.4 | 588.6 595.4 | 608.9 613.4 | -0.13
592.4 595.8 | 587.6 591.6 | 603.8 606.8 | -0.16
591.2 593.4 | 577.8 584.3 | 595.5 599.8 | 0.06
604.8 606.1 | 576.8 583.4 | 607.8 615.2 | -0.06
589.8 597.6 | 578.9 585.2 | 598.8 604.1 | 0.19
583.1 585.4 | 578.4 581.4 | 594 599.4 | -0.04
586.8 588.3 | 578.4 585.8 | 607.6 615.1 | 0.08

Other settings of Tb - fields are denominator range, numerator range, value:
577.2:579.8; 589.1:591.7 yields 0.92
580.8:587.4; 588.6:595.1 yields 0.93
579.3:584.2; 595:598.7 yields 0.95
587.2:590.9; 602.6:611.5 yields 1.13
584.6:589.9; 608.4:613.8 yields 1.06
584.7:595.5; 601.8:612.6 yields 1.05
